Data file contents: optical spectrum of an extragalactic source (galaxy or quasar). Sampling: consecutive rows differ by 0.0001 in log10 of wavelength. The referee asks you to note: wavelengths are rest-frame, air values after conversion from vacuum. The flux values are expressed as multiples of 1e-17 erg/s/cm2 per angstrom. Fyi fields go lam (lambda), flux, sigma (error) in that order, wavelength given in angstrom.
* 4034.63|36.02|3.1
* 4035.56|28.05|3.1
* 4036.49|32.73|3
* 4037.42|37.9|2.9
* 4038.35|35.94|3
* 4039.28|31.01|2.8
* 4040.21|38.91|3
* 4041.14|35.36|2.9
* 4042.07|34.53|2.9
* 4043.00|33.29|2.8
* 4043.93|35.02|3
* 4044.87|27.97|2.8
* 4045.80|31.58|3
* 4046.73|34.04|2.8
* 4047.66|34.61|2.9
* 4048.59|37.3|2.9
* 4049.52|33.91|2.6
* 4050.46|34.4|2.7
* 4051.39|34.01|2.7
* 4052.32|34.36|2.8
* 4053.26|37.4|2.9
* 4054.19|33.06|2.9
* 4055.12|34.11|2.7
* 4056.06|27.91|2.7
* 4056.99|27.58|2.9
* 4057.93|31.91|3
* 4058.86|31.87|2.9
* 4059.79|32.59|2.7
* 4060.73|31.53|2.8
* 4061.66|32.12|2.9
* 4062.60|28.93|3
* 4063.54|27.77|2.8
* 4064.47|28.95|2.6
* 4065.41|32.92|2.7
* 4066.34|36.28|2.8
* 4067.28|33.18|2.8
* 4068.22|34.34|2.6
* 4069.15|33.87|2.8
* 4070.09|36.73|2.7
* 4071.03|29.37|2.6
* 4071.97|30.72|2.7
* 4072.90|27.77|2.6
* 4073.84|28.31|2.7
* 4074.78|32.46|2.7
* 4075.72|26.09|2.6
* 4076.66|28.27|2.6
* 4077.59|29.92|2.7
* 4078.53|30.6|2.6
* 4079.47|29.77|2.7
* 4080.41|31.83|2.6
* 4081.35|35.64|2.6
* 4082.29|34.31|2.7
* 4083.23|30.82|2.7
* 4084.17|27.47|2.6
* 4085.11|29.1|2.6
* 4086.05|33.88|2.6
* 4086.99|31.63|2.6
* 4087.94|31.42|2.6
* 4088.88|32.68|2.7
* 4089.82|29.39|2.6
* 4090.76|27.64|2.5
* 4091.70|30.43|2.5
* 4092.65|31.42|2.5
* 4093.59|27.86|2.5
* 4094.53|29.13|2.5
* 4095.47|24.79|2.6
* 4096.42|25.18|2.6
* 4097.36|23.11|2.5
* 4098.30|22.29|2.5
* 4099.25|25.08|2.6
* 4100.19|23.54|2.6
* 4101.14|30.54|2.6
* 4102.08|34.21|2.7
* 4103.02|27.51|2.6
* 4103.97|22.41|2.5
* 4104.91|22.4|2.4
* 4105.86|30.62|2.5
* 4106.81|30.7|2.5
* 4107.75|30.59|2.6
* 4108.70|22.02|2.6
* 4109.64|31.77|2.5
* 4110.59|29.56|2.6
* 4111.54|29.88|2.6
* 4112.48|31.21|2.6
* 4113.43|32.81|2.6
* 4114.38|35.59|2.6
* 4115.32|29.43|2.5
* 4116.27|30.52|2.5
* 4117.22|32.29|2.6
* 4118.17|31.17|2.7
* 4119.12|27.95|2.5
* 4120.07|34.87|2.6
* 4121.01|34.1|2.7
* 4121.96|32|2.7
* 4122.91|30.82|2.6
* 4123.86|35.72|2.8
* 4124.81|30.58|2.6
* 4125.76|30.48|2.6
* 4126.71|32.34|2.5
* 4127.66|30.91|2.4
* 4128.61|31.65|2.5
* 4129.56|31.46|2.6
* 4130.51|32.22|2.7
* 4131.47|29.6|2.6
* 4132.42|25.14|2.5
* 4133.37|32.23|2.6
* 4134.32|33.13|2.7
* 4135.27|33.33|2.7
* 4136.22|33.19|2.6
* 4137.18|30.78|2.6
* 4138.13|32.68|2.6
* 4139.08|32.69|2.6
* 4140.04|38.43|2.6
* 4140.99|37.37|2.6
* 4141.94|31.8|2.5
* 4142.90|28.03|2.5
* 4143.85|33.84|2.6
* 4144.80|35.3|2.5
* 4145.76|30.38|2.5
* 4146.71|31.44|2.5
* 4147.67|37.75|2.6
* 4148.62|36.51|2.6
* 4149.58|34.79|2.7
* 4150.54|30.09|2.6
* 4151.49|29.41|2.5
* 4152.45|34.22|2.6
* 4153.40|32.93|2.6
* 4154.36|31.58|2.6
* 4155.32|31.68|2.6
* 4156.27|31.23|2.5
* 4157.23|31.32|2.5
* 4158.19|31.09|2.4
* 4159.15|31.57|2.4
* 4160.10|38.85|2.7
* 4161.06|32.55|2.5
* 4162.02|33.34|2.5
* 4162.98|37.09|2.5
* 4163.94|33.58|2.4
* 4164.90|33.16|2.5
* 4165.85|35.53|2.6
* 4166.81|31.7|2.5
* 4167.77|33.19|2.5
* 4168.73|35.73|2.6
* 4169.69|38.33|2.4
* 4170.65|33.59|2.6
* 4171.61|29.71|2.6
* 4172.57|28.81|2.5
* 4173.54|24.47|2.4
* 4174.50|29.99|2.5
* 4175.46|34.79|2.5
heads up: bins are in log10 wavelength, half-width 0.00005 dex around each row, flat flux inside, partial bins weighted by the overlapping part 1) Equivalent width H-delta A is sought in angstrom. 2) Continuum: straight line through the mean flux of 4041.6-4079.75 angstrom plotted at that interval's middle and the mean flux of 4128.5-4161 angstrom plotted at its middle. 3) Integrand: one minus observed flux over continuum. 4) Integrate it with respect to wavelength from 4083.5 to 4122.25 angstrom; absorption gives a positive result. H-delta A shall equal 3.6 angstrom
